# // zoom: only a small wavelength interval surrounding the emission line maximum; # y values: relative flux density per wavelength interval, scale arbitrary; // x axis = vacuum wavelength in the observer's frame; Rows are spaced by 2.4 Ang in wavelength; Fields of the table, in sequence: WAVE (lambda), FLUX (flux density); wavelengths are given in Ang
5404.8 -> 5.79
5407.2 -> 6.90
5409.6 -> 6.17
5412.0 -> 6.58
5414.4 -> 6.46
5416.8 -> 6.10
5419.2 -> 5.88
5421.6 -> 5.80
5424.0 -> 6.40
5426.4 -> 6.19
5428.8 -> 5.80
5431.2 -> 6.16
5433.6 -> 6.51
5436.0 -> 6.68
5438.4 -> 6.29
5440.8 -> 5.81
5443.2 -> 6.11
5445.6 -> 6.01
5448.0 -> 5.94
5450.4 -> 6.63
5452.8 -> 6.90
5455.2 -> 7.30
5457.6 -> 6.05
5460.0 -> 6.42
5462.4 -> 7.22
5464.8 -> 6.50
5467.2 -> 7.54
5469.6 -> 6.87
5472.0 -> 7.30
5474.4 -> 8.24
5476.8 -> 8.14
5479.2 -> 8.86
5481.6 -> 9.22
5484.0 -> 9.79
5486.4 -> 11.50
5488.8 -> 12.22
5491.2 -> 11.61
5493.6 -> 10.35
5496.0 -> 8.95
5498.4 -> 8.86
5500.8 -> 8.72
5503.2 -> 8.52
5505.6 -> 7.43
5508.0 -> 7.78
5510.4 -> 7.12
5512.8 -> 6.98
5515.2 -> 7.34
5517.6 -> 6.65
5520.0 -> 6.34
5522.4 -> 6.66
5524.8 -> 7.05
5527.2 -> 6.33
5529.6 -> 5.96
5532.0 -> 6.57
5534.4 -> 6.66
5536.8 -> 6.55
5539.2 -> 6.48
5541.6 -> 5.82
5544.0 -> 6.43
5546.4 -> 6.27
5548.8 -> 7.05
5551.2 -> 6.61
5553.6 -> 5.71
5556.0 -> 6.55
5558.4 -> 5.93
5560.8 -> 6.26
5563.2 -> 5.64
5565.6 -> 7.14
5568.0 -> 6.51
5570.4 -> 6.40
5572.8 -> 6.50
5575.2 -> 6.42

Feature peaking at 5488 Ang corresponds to H-beta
